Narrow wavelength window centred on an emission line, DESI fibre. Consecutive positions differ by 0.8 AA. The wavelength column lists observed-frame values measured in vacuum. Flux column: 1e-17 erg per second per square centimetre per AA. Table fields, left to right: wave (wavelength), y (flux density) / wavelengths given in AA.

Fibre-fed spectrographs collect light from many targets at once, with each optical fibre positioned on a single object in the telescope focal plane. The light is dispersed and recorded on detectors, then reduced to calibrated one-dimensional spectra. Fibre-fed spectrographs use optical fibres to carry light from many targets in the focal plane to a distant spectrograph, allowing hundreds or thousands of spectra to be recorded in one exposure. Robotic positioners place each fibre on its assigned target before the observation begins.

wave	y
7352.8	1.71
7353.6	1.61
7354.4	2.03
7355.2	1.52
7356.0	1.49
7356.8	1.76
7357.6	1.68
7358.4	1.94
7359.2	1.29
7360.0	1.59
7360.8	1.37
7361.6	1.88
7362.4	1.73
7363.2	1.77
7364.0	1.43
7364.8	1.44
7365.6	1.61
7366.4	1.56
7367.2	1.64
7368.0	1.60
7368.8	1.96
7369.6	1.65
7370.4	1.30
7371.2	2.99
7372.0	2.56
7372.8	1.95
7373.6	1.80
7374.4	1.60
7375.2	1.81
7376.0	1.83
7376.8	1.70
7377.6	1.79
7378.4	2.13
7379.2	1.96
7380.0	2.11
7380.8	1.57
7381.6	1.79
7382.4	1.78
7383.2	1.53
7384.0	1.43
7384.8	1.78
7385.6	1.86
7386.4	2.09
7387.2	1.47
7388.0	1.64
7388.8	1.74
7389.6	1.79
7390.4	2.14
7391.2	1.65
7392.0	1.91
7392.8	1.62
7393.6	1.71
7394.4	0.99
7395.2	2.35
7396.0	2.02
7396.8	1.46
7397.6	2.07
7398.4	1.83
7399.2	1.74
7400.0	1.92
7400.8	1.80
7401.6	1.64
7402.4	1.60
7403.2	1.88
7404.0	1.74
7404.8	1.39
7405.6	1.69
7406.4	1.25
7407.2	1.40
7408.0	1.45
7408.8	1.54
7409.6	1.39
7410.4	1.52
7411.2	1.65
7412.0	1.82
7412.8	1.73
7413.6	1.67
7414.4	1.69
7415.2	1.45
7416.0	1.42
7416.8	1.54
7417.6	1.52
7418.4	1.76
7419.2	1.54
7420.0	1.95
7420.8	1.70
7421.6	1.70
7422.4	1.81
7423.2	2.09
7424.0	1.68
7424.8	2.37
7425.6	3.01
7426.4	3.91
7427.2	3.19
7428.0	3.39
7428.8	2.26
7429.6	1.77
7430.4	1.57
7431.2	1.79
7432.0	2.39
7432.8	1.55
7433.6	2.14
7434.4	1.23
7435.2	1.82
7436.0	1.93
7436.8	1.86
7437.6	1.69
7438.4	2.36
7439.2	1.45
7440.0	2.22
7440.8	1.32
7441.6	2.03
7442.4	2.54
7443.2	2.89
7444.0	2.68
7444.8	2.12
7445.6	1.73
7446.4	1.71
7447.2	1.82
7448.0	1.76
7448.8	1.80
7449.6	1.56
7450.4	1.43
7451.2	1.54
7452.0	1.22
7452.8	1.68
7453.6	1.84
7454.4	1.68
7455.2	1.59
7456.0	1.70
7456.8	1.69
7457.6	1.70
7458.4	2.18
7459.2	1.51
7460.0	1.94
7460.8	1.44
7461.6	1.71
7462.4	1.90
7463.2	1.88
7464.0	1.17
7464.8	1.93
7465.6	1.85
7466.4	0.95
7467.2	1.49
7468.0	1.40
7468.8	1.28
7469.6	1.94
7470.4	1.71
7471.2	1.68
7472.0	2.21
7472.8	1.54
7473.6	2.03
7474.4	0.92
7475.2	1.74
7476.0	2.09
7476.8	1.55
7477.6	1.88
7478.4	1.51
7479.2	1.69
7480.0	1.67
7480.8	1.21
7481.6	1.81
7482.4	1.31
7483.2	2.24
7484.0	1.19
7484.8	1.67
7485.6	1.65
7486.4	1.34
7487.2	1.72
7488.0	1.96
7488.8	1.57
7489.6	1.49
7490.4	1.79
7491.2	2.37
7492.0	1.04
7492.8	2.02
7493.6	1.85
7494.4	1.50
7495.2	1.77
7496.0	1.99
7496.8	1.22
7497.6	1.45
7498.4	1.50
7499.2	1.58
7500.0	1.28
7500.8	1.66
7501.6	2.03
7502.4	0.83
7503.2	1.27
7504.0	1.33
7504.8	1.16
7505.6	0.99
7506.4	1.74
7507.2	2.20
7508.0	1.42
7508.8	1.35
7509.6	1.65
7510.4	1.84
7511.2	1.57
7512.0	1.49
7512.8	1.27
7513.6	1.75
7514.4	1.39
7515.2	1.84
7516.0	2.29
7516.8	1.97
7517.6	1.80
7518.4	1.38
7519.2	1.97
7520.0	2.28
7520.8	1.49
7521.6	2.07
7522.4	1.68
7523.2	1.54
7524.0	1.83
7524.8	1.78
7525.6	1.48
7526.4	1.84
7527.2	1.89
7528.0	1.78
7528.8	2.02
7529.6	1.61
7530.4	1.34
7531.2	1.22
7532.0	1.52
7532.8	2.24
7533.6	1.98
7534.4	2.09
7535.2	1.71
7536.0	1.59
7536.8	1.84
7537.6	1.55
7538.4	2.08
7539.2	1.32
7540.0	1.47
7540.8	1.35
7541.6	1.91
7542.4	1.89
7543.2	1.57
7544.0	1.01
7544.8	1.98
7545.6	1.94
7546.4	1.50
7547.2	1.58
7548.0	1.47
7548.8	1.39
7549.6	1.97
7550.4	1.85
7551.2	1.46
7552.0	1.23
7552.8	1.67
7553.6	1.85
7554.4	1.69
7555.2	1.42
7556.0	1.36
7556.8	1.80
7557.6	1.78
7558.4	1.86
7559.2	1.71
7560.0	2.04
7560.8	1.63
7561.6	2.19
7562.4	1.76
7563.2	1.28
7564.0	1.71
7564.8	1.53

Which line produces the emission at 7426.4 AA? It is [S II] 6716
